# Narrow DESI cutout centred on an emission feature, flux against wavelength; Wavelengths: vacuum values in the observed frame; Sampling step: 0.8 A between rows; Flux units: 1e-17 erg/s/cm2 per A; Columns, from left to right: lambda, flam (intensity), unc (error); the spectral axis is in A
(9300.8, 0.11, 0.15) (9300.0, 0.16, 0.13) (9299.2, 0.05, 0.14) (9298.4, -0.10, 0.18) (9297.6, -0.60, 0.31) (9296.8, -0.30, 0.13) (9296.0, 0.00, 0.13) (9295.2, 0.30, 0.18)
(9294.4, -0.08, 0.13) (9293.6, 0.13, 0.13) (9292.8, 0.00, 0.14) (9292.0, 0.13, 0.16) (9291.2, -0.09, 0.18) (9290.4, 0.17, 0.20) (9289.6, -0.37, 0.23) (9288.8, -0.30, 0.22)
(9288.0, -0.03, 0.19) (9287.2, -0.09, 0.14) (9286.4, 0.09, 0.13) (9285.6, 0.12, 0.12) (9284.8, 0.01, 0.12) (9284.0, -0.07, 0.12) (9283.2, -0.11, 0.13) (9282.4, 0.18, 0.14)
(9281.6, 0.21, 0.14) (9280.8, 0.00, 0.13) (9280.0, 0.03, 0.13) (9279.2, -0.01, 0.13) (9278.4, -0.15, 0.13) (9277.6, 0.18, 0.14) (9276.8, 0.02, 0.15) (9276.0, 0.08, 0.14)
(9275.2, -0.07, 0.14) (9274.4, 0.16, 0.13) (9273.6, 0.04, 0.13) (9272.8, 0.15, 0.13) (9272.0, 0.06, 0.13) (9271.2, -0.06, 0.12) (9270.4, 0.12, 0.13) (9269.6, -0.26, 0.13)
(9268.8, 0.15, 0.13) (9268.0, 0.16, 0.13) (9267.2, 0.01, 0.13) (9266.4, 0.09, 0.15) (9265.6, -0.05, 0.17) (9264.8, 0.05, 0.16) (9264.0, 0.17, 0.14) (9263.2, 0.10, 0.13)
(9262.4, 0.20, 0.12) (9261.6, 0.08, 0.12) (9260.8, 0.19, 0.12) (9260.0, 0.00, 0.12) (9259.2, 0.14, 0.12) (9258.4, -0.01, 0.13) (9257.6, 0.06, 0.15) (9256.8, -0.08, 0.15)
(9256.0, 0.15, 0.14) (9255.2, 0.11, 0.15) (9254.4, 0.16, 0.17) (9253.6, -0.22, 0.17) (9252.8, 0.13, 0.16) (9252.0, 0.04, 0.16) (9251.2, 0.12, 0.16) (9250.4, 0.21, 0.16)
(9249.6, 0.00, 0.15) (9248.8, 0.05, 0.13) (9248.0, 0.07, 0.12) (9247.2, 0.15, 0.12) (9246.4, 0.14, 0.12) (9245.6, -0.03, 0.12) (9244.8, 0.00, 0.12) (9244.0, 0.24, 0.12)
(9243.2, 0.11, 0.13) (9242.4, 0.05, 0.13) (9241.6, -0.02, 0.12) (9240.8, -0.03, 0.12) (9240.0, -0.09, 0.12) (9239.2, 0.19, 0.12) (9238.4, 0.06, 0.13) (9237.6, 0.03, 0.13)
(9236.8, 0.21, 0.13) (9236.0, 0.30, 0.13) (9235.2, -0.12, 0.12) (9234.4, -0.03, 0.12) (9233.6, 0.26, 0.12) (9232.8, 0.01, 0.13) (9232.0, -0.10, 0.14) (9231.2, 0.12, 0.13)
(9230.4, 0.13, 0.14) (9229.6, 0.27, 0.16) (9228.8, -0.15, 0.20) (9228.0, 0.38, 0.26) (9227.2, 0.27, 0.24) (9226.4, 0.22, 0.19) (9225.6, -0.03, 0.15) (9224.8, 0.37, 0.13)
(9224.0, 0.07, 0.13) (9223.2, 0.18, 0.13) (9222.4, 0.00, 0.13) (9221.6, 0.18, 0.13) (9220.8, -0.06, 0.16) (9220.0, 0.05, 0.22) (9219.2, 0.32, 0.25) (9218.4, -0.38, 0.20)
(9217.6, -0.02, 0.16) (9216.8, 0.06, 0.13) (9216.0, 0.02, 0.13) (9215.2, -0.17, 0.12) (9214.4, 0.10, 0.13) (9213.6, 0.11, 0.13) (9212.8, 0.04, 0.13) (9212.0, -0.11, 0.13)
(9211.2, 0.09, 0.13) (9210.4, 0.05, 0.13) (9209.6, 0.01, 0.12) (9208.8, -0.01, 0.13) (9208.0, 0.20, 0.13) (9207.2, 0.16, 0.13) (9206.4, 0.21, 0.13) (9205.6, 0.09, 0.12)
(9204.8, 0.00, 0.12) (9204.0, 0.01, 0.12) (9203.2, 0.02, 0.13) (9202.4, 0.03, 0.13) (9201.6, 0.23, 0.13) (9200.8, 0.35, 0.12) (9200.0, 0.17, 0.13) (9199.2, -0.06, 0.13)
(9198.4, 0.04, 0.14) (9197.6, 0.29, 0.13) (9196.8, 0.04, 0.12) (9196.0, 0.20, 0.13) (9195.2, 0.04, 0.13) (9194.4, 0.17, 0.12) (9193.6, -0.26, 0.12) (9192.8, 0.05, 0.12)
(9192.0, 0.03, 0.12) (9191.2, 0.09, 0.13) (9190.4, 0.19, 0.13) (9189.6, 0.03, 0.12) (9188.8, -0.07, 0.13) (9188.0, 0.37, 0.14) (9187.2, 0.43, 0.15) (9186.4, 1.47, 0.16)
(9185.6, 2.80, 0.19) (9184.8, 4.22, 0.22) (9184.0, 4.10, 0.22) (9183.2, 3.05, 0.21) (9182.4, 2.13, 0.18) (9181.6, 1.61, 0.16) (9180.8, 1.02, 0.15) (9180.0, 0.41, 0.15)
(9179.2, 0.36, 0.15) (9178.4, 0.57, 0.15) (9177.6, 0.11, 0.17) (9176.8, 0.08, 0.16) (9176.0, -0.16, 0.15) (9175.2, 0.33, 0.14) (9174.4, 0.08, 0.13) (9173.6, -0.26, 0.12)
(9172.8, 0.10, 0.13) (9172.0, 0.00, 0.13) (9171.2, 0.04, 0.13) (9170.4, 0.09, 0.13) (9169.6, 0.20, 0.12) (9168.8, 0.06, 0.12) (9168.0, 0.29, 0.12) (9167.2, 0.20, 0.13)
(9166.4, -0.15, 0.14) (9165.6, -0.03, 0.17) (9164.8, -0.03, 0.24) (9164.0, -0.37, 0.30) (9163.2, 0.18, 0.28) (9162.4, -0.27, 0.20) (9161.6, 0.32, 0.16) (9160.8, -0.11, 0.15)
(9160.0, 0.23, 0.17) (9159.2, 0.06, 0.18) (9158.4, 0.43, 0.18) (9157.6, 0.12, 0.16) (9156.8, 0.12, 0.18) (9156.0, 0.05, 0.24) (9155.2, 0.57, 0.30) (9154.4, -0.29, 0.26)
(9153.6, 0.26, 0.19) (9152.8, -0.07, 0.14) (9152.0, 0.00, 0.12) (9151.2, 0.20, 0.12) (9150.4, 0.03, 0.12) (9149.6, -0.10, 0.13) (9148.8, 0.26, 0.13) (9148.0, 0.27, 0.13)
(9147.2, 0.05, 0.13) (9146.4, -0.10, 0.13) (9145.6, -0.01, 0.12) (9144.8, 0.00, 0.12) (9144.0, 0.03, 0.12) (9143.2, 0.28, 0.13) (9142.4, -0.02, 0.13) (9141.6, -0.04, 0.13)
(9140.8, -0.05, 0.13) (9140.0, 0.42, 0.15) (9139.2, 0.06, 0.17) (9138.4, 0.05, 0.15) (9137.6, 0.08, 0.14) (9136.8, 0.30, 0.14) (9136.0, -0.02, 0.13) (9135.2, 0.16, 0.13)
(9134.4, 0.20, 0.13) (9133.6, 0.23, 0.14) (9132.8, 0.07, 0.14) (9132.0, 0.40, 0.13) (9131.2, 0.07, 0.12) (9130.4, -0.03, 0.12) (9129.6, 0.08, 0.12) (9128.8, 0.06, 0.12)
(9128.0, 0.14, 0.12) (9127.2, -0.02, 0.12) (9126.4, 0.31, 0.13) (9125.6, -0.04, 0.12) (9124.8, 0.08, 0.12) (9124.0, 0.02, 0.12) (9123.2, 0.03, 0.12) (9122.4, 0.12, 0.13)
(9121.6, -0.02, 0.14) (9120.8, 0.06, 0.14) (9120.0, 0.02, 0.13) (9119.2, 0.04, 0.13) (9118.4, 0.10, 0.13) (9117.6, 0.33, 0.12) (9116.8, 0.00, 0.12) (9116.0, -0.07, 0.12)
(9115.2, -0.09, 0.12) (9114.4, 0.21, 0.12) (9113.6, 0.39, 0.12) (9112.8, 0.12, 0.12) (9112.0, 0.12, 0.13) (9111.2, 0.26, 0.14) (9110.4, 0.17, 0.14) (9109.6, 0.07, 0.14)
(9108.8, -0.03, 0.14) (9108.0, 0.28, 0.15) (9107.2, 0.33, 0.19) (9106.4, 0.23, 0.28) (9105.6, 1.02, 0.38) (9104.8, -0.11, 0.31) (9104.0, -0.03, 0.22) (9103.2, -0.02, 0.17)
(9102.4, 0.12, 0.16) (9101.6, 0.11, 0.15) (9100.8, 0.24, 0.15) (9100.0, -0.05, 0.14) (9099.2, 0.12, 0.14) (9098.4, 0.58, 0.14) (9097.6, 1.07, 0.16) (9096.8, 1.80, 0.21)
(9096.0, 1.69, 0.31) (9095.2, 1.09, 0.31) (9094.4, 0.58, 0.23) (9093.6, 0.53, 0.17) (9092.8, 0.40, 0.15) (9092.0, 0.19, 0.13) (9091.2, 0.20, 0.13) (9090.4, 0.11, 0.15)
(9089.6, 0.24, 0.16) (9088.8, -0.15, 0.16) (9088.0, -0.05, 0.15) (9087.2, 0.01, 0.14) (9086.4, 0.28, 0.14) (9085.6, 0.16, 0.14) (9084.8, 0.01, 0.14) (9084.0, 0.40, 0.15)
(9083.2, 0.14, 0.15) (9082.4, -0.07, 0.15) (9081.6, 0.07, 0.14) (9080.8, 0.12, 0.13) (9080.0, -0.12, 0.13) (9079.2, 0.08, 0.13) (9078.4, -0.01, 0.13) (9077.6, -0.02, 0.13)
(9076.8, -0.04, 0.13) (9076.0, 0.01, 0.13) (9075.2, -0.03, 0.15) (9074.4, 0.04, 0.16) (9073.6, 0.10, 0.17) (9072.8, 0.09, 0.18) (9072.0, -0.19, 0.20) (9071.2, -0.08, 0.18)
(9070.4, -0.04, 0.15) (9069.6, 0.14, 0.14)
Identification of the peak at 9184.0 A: [O III]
